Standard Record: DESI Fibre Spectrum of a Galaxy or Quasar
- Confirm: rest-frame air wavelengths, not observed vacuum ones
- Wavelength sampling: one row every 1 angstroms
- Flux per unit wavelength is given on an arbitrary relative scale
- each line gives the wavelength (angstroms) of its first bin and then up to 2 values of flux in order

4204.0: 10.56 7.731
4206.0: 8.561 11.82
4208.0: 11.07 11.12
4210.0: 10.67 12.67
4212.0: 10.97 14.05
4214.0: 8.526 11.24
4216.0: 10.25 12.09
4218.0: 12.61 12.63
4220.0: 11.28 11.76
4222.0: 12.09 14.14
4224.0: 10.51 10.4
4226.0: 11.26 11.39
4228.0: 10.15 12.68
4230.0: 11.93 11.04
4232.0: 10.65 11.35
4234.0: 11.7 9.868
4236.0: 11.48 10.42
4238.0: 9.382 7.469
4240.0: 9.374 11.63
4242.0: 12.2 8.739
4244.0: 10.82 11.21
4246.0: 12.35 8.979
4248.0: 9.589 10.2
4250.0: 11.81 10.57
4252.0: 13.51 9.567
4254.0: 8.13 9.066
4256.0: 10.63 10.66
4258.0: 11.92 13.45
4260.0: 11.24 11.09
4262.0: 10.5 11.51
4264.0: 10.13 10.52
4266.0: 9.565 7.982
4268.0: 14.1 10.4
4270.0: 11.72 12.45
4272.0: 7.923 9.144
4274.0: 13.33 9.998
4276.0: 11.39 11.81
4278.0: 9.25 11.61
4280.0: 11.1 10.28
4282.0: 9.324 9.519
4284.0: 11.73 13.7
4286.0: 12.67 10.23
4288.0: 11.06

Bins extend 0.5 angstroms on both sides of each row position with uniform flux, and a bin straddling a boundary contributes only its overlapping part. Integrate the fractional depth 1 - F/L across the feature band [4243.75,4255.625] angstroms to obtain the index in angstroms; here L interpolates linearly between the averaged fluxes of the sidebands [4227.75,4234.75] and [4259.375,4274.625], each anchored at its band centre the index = 0.6 angstroms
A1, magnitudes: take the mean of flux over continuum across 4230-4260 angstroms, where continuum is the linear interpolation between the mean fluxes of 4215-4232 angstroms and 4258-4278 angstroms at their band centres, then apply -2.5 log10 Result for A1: 0.06 mag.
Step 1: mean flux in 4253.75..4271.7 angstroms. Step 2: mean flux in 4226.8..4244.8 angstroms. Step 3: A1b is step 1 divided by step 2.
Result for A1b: 1.02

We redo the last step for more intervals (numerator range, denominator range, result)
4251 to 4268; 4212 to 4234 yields 0.93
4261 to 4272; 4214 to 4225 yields 0.92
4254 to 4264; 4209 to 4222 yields 0.94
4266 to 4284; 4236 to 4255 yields 1.03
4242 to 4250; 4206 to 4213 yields 0.92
